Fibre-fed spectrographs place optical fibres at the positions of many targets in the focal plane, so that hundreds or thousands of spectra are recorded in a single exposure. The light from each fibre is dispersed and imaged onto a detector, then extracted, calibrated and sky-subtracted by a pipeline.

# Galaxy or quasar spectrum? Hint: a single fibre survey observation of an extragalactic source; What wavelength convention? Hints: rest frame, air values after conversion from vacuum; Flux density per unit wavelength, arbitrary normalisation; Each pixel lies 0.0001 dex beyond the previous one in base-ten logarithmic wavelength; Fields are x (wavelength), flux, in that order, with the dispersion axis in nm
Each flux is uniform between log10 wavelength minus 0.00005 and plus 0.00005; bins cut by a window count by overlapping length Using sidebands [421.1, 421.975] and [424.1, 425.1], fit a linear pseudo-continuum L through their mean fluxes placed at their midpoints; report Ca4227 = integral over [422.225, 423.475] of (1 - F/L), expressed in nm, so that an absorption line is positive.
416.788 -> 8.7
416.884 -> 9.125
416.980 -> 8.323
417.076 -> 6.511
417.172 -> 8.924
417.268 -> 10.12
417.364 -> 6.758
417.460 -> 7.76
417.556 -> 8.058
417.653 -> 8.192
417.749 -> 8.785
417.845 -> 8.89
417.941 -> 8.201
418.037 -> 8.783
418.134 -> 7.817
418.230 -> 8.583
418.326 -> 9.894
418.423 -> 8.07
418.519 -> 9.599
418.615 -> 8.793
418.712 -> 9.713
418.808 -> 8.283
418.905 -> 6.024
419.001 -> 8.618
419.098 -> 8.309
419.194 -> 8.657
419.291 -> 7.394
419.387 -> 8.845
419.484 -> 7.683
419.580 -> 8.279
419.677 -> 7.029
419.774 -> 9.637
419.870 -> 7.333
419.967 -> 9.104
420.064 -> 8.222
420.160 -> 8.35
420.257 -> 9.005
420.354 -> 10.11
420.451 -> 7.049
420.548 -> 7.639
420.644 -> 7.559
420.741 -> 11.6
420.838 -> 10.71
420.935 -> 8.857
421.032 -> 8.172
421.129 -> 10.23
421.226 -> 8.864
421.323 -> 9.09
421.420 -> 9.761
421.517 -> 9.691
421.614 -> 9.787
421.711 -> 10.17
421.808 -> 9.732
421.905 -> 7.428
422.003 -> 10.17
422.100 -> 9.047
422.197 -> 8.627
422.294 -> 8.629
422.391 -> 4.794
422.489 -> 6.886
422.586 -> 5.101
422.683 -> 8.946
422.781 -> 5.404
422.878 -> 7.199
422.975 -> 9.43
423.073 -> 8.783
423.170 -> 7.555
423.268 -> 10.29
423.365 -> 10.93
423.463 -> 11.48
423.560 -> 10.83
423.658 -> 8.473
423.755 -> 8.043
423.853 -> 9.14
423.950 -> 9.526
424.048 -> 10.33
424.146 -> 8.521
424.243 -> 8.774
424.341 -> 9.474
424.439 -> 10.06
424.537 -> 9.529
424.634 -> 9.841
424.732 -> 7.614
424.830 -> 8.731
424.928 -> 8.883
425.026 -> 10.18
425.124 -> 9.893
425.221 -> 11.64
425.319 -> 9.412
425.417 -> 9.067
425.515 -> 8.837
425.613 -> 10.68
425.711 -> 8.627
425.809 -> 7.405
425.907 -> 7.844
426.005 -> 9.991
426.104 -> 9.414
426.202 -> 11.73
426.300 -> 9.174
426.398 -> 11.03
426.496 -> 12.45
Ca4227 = 0.17 nm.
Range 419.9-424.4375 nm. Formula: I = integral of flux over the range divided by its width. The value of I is 8.86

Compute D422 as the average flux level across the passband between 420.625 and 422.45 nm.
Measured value 9.11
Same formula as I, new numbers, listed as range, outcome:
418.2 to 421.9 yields 8.79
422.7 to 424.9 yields 9.08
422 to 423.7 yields 8.43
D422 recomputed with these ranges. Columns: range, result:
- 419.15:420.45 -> 8.38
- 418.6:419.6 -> 8.22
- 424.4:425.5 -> 9.51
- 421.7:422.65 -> 7.99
